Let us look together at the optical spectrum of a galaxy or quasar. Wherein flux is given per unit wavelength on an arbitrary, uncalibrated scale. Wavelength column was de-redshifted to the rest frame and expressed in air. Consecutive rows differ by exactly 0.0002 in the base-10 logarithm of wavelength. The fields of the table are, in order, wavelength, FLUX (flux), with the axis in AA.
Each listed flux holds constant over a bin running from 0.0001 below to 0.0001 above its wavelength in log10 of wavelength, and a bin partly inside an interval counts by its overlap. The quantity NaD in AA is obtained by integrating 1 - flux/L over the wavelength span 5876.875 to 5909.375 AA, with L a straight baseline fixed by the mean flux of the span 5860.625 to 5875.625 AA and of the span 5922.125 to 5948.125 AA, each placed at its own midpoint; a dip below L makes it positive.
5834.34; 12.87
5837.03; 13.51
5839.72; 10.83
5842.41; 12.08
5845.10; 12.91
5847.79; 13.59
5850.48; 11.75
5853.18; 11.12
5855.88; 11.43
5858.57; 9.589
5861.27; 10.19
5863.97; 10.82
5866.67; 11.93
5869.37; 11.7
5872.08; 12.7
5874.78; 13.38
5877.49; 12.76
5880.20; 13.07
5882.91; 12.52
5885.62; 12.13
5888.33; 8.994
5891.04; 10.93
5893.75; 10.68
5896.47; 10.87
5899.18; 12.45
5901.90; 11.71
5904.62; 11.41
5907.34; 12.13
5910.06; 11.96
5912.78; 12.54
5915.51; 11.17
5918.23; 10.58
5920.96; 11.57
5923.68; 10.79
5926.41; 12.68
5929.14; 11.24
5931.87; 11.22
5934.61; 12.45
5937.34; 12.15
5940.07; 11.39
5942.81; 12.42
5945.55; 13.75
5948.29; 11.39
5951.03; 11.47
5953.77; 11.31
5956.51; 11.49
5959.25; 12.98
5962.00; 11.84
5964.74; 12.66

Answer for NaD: 0.69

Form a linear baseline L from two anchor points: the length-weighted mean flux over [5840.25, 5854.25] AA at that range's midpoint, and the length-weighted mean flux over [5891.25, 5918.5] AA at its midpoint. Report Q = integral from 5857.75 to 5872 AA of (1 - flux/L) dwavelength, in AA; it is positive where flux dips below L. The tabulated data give 1.1 AA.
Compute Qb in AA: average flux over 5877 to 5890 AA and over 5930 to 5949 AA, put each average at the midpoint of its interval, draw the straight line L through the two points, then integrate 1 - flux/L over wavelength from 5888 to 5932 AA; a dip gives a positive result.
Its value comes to 2.0 AA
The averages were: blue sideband 11.8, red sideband 12.1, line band 11.4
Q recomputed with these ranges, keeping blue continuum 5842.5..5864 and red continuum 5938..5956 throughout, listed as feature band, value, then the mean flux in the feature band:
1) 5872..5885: -1.39 AA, 12.9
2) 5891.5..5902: 0.32 AA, 11.4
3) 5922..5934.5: 0.29 AA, 11.6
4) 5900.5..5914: -0.22 AA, 11.9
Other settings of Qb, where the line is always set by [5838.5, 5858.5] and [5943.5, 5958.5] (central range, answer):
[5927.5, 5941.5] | 0.26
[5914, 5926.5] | 0.71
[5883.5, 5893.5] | 0.88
